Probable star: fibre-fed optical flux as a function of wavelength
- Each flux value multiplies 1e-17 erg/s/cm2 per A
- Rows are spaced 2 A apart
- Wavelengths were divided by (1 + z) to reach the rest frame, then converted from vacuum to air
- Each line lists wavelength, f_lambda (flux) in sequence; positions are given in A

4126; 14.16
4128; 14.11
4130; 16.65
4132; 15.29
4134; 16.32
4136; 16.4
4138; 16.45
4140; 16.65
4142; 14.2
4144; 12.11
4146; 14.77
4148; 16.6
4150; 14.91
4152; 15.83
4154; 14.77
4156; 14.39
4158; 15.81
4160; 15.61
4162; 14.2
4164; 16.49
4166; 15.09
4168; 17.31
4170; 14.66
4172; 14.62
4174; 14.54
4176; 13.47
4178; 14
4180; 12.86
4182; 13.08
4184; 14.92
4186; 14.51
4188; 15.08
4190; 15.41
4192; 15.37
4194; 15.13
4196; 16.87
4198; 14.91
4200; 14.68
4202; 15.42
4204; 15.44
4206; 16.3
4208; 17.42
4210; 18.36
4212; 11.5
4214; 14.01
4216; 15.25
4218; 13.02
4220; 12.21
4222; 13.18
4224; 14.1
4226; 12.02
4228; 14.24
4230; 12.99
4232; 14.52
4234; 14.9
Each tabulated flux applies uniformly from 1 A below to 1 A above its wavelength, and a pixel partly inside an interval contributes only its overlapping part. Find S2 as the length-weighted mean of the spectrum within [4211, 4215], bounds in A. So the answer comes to 12.8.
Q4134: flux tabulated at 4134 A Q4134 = 16.32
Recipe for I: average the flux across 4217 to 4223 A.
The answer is 12.8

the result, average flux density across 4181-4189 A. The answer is 14.4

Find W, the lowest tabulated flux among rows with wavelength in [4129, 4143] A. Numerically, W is 14.2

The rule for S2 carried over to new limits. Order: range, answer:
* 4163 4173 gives 15.6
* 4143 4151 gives 14.6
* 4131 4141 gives 16.2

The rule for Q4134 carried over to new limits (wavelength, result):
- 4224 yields 14.1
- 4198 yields 14.91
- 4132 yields 15.29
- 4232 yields 14.52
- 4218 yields 13.02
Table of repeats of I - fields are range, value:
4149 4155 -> 15.2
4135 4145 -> 15.2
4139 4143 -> 15.4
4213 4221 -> 13.6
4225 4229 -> 13.1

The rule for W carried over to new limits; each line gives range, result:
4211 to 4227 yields 11.5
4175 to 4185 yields 12.86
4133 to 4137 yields 16.32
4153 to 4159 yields 14.39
